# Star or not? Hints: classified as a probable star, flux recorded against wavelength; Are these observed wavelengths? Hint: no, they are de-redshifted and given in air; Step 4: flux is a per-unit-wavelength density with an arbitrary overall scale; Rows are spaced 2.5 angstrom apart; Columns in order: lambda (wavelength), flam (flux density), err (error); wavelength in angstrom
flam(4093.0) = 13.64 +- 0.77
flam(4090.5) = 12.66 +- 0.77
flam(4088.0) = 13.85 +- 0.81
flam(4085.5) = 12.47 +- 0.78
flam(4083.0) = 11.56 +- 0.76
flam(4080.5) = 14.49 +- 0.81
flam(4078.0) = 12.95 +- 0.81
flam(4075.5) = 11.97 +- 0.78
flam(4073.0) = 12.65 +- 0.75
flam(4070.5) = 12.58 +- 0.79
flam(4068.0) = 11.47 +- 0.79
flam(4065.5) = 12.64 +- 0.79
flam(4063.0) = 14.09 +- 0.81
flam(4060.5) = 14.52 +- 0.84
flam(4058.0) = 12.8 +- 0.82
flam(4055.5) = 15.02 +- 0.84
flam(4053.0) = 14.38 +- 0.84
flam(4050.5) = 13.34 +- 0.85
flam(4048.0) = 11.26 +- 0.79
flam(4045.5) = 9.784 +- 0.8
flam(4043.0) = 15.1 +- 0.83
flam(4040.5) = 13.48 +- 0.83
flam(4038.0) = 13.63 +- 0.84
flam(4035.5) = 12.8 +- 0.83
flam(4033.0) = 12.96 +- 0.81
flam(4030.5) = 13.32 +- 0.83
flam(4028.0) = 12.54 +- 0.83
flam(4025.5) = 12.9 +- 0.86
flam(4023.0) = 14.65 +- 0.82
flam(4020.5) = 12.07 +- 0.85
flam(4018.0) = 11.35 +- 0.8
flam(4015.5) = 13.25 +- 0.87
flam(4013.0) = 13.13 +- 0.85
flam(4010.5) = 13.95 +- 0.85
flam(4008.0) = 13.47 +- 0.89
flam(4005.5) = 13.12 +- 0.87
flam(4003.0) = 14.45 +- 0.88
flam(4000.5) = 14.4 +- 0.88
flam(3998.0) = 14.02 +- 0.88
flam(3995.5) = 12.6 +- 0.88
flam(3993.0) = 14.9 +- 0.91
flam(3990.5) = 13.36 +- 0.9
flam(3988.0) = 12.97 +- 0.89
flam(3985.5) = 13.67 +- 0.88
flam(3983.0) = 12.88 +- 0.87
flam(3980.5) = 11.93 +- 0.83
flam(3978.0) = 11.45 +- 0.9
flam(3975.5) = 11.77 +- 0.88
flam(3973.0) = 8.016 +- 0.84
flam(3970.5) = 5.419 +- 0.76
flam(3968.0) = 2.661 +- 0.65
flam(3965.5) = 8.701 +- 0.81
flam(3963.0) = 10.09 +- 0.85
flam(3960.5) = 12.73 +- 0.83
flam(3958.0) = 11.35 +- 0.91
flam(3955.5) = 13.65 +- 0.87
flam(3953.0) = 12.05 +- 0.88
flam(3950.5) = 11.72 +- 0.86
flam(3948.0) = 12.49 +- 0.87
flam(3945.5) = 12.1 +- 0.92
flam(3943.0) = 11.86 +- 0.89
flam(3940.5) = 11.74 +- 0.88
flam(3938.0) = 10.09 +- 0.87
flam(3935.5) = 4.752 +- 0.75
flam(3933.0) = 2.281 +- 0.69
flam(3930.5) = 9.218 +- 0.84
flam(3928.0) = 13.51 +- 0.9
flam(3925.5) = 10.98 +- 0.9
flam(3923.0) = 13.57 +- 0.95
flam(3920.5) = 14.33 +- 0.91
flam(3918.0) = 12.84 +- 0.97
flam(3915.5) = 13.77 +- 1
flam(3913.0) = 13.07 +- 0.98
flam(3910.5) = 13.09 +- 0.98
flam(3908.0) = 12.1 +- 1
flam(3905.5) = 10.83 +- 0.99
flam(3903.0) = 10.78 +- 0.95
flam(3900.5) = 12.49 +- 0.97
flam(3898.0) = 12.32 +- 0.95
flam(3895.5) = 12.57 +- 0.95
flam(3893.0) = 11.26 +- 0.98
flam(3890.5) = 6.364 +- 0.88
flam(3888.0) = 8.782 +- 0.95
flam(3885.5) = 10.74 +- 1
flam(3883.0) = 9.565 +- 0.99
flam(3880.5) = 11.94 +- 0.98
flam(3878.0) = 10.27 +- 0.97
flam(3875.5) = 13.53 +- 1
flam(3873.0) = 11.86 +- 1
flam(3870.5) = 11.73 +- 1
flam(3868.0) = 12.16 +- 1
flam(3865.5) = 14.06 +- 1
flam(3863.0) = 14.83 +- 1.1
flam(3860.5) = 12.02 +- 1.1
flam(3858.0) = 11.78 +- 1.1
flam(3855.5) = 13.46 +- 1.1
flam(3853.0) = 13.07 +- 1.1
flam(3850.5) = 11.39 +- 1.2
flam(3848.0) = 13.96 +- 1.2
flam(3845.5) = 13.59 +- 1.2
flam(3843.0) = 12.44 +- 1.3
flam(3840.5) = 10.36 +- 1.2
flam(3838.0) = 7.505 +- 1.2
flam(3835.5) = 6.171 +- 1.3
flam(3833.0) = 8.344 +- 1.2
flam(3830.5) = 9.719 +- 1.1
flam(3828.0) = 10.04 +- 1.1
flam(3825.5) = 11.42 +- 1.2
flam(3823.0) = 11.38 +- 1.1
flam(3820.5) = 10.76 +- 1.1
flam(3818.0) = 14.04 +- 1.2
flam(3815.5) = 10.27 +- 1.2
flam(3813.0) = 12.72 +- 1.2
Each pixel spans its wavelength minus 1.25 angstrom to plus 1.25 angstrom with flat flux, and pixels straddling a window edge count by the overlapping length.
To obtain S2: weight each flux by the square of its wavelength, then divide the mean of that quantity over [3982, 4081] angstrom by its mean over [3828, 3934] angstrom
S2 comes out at 1.25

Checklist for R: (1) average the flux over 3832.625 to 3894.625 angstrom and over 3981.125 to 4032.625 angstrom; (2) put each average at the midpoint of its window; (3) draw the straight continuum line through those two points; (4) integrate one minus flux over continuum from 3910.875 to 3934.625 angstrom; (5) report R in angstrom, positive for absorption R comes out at 1.3 angstrom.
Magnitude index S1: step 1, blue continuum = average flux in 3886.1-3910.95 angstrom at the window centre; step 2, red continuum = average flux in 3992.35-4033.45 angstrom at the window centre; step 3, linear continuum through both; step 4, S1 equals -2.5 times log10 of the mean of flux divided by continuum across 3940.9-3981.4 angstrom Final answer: 0.17 mag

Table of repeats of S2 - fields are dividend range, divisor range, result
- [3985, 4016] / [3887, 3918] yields 1.24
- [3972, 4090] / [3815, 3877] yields 1.23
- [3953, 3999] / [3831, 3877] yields 1.02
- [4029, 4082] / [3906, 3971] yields 1.28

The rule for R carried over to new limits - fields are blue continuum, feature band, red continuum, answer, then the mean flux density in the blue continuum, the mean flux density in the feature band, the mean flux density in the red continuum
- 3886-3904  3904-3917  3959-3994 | -2.28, 10.7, 12.5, 10.7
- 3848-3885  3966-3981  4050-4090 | 5.14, 12.3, 8.38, 13.2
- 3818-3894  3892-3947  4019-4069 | 2.27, 11.2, 11.3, 13.1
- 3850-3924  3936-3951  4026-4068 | 1.34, 12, 11.3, 13.2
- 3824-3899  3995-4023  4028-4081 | -1.54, 11.2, 13.3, 13.1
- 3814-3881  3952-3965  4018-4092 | 0.58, 11.6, 11.8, 13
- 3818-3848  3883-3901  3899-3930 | 2.23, 10.5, 10.5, 12.5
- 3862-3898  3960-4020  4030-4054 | 3.18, 11.4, 11.8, 13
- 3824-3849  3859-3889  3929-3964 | -4.17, 10.3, 11.8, 10.5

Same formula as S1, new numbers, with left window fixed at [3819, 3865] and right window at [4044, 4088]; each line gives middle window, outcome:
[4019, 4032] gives -0.04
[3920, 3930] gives -0.07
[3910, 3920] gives -0.13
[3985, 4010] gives -0.11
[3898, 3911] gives -0.01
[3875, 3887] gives 0.05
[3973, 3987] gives 0.03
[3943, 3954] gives 0.00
